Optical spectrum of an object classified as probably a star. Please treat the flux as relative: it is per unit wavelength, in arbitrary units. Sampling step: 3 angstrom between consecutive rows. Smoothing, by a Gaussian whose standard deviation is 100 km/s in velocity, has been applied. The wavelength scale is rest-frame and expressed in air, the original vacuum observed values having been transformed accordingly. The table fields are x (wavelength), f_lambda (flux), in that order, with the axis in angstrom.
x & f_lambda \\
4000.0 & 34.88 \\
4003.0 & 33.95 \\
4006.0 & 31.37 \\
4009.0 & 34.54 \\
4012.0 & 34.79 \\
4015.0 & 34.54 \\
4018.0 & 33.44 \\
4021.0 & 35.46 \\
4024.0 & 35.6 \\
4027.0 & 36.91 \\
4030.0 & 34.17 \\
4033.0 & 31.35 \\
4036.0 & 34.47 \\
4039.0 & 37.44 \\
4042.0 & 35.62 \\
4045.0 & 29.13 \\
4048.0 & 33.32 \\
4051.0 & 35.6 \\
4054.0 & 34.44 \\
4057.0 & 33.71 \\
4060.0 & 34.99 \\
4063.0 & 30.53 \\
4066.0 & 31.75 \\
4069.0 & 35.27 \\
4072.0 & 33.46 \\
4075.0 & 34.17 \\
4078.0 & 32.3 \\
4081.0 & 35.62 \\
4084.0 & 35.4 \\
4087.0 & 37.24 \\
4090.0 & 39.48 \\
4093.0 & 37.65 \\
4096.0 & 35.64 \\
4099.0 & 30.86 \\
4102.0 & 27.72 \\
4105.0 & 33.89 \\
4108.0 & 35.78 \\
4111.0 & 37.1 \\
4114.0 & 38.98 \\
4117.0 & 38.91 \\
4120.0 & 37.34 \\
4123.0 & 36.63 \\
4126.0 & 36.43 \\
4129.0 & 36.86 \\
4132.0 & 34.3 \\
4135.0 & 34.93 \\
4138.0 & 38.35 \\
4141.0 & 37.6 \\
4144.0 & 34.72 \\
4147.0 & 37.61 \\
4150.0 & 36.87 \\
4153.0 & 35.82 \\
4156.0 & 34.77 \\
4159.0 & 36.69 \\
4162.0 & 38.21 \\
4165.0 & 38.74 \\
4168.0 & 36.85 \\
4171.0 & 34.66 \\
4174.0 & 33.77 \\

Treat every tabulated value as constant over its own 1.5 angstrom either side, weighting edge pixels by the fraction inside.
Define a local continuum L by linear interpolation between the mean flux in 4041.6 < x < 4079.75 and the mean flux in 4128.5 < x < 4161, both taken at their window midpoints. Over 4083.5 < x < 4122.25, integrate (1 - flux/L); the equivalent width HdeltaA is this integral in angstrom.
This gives -1.2 angstrom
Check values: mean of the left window 33.4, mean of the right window 36.2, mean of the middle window 35.9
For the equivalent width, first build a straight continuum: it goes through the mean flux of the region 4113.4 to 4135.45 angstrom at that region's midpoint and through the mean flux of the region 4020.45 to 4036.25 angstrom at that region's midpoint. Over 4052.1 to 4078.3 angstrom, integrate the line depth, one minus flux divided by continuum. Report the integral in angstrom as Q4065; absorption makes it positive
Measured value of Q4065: 1.5 angstrom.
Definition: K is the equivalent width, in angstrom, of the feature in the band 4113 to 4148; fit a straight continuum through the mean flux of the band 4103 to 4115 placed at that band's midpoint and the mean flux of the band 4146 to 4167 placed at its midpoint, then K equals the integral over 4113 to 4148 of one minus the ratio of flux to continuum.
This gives -0.43 angstrom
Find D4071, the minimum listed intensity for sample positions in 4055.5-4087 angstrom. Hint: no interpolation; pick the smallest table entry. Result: 30.53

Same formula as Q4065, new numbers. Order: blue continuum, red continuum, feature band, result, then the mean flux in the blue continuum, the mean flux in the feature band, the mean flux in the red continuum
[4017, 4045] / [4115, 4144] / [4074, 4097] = -0.11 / 34.7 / 36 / 36.7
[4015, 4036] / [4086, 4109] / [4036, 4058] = 0.22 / 34.5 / 34.2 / 34.7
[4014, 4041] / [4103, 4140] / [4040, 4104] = 2.90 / 34.8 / 34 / 36.5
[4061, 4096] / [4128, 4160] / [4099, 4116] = 0.47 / 34.8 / 34.5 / 36.2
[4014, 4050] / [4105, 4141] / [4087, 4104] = 0.71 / 34.3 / 34.5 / 36.8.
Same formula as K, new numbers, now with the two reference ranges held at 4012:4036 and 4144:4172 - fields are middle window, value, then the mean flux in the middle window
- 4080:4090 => -0.3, 36.6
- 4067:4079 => 0.5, 33.8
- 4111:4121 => -0.6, 38.3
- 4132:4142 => -0.1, 36.5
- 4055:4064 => 0.5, 33.3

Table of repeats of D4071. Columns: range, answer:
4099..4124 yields 27.72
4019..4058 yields 29.13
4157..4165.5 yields 36.69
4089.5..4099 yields 30.86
